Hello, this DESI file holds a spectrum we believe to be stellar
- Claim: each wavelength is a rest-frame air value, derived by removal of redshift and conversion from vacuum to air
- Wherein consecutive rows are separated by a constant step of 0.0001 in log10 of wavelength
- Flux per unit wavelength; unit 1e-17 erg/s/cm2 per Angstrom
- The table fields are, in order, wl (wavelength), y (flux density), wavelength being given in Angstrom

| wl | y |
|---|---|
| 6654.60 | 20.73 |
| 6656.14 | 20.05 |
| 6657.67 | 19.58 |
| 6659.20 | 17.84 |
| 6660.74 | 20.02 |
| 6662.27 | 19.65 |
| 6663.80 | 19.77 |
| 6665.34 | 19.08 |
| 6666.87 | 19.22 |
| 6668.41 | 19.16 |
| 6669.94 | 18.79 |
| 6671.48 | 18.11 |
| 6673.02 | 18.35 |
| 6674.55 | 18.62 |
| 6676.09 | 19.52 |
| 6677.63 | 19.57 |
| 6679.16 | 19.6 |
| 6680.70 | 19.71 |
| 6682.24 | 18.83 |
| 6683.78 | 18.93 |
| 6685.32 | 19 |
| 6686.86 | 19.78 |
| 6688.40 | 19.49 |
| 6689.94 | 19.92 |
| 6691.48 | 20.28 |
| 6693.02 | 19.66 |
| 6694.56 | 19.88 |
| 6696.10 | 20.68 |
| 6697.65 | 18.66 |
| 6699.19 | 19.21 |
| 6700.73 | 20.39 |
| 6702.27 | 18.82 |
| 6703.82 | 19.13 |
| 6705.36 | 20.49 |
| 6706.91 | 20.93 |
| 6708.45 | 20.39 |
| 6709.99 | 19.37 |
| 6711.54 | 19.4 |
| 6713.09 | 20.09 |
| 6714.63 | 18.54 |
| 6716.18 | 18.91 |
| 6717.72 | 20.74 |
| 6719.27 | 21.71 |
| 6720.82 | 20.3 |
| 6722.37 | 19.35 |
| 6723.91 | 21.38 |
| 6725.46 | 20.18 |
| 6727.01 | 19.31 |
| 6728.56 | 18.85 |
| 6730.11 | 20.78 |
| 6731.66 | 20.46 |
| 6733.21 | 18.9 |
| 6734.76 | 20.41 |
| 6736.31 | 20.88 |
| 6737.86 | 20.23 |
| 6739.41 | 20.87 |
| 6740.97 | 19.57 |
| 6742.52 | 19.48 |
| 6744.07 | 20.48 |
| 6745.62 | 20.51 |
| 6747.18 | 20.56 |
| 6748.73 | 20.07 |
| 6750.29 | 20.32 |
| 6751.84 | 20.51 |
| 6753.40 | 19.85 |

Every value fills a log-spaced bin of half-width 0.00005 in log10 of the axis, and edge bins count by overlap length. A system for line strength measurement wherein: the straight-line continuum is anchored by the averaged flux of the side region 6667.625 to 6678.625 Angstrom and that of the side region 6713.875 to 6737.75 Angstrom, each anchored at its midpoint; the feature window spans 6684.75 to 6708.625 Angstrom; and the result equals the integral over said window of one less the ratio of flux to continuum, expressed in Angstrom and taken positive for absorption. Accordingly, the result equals -0.5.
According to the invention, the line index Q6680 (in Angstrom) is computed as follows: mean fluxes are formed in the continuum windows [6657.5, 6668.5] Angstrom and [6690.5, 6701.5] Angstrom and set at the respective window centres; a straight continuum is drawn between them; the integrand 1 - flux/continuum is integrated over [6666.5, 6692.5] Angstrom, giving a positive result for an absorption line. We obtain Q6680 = 0.4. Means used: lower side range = 19.3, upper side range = 19.8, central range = 19.2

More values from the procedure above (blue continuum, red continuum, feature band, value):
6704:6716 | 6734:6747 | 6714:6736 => 0.0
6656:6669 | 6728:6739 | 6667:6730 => 0.4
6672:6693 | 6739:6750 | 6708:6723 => -0.1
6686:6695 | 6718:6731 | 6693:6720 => 0.3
